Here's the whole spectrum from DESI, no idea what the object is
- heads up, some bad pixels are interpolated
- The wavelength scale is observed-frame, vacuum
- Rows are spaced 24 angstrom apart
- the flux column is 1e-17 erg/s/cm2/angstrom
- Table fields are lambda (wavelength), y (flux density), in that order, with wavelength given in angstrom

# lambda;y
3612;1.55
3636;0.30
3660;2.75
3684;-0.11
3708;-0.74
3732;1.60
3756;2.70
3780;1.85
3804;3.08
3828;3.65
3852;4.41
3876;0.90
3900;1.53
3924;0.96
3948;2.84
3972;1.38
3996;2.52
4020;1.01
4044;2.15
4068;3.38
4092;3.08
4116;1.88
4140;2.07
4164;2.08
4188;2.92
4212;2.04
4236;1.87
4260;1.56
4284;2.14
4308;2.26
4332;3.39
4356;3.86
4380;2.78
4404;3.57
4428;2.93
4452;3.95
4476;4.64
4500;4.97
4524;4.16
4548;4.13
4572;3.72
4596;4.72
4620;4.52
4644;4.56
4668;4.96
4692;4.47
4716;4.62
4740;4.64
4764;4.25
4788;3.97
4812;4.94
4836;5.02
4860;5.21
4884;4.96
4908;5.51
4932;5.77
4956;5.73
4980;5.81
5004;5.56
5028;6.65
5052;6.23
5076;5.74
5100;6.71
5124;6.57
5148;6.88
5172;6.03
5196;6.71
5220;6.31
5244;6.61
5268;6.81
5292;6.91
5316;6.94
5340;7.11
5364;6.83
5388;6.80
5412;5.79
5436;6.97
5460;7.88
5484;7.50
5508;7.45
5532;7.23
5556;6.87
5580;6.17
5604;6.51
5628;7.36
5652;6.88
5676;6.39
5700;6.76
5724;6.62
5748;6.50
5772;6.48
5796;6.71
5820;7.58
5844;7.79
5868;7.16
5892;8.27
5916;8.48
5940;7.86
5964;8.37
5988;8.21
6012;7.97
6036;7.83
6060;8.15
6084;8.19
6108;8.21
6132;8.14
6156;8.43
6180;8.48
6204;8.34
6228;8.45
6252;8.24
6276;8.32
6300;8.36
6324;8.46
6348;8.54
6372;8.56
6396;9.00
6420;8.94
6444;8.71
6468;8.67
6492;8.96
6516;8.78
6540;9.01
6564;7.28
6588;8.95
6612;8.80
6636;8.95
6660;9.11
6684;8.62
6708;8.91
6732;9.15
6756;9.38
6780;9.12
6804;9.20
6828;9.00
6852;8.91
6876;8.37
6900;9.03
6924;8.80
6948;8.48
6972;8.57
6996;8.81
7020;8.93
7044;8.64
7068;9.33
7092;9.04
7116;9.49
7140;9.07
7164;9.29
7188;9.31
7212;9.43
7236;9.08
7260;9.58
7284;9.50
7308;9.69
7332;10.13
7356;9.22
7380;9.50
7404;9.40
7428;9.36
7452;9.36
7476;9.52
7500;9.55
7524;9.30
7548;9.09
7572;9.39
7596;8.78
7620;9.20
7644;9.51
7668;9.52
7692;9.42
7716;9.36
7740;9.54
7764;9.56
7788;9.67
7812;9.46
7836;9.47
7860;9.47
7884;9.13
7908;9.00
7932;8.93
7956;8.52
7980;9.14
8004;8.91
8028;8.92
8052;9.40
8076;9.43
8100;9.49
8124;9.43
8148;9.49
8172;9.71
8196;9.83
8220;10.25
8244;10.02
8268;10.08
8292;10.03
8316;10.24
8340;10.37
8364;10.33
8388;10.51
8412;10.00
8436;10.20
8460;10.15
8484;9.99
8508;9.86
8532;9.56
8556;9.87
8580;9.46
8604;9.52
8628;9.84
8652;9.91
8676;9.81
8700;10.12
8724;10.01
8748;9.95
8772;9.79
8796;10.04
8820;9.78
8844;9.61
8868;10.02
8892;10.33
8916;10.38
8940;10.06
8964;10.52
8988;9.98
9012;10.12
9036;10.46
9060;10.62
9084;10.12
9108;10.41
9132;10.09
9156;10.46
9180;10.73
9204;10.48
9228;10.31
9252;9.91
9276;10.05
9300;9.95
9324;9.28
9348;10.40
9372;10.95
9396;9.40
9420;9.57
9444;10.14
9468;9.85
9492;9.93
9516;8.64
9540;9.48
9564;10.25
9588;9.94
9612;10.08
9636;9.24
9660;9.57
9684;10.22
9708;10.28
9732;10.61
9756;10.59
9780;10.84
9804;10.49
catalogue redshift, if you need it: 0.113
